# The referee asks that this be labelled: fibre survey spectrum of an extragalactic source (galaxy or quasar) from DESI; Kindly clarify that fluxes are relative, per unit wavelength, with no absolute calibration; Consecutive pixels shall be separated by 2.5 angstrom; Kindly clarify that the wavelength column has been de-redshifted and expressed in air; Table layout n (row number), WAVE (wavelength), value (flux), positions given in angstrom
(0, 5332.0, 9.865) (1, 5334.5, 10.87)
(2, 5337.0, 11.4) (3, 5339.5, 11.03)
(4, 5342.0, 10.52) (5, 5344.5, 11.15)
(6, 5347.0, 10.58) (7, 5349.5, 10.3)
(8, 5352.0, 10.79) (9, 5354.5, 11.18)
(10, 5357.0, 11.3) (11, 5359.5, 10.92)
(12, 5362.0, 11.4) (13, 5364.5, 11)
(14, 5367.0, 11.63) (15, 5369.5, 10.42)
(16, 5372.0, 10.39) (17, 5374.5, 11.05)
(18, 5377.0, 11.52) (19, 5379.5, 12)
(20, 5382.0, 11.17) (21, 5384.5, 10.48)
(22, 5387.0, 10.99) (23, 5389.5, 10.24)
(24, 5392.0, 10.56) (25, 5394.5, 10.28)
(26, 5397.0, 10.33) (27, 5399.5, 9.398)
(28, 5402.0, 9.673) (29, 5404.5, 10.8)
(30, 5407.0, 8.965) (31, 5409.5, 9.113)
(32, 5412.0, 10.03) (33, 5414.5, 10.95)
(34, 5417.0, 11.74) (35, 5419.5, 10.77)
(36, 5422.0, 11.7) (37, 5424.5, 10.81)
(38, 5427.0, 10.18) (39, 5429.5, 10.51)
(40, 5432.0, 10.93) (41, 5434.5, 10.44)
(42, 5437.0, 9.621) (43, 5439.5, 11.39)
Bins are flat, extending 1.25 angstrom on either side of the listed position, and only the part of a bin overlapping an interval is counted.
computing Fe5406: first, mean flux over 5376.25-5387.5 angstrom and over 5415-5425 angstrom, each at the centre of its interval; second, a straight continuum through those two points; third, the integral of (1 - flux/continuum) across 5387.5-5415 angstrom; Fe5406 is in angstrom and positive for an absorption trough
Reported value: 3.0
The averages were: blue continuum 11.2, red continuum 11.3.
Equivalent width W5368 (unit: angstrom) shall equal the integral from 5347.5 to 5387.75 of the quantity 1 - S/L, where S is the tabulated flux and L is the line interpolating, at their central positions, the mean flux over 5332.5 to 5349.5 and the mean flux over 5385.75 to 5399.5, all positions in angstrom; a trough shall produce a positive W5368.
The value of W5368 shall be -1.62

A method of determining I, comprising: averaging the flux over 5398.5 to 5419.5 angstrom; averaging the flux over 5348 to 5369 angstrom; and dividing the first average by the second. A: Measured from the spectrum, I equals 0.92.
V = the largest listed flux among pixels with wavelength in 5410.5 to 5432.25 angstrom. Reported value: 11.74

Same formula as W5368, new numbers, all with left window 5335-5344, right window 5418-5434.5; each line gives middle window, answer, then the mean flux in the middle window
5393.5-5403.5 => 0.85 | 9.93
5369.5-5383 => -0.30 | 11.2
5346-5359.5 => 0.14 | 10.8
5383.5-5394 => 0.32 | 10.5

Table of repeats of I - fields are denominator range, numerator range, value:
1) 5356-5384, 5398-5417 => 0.90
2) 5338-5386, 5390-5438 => 0.94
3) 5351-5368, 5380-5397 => 0.95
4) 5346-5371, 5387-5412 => 0.91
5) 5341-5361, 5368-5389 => 1.01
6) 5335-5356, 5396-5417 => 0.92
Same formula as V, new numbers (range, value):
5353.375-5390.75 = 12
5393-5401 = 10.33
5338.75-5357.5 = 11.3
